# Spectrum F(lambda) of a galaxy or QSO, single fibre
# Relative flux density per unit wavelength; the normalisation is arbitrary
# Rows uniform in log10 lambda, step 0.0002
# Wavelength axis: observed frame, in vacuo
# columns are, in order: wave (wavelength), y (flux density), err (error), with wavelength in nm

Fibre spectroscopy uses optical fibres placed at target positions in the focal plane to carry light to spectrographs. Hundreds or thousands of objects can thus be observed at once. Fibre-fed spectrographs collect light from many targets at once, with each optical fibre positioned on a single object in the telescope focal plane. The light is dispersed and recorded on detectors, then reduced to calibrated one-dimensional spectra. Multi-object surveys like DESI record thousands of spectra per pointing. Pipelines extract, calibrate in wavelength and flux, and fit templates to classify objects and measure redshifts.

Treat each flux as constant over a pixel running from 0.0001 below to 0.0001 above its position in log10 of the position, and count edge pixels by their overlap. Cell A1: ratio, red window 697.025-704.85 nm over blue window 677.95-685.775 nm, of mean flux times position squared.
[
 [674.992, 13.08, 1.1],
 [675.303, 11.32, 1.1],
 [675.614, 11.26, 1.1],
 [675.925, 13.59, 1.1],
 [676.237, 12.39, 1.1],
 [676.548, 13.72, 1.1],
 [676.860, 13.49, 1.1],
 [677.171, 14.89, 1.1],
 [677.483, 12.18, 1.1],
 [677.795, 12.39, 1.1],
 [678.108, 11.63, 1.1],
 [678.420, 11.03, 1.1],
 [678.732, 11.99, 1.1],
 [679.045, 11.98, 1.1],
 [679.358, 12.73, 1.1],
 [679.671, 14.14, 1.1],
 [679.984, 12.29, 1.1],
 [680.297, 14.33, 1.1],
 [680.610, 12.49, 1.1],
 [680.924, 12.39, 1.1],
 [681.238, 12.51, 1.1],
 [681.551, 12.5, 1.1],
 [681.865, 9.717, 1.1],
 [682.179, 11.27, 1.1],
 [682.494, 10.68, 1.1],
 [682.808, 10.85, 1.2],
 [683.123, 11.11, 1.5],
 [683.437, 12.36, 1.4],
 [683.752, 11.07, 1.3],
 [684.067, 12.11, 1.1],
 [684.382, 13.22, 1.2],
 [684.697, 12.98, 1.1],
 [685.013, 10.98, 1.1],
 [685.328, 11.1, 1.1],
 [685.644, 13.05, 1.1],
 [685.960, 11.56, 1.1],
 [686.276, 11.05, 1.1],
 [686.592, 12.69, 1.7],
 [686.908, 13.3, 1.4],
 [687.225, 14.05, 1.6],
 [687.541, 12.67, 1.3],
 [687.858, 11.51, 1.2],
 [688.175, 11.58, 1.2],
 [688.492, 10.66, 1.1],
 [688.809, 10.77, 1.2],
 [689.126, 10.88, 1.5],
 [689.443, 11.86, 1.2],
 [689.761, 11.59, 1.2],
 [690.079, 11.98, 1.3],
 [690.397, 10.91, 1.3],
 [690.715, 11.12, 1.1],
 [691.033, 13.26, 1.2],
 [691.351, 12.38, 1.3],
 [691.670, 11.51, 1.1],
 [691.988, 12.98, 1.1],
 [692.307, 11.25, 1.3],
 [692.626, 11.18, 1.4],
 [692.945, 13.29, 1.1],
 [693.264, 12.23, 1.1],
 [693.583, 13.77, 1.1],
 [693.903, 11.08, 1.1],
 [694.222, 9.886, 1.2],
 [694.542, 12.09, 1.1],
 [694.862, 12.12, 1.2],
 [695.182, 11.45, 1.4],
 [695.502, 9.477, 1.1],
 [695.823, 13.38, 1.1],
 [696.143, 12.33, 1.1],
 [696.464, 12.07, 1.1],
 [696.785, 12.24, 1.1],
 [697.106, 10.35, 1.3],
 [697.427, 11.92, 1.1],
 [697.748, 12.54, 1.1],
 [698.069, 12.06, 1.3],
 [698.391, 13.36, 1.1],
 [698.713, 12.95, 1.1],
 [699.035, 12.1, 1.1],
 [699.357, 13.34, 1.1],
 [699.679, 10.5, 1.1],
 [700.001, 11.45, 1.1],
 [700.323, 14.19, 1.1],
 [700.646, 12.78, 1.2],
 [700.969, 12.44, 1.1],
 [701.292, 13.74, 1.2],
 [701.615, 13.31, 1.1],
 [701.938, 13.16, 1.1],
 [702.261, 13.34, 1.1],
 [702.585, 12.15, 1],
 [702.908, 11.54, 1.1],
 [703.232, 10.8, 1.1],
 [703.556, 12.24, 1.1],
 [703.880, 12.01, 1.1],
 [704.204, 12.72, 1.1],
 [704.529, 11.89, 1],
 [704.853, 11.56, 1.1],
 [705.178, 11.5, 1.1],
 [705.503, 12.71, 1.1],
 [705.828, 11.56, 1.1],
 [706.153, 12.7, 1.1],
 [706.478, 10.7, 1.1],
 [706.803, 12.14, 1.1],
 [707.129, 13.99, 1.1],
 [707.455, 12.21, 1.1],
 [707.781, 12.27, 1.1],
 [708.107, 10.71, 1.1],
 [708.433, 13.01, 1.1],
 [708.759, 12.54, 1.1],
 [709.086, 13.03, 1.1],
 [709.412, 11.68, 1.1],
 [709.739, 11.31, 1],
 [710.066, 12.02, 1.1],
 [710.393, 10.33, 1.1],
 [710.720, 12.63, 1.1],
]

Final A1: 1.09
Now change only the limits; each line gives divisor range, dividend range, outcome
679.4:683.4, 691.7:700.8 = 1.05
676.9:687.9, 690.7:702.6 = 1.05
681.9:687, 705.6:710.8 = 1.10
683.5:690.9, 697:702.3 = 1.10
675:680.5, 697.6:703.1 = 1.06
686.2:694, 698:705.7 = 1.07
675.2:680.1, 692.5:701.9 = 1.03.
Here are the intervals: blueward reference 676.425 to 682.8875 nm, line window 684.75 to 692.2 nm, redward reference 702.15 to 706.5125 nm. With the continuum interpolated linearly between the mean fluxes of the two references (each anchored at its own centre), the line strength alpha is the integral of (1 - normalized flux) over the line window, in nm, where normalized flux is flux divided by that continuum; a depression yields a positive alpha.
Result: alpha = 0.19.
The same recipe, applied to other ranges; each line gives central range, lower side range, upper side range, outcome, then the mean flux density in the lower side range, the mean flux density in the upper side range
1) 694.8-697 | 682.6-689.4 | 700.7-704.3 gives 0.08 nm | 11.9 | 12.5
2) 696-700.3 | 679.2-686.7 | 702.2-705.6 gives -0.06 nm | 12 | 12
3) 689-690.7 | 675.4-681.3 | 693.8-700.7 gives 0.12 nm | 12.7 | 12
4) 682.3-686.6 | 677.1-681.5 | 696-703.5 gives 0.27 nm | 12.6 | 12.4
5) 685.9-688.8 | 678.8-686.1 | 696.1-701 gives 0.01 nm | 12.1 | 12.3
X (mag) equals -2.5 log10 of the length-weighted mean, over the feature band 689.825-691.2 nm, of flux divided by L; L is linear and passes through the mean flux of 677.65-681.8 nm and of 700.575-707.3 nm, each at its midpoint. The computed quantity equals 0.05 mag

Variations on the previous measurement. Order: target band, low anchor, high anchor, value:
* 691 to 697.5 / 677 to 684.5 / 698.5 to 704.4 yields 0.04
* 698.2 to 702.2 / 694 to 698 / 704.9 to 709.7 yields -0.08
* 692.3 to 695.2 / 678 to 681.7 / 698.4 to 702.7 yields 0.07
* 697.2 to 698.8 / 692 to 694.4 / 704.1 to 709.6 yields -0.04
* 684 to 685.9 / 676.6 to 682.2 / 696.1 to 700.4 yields 0.02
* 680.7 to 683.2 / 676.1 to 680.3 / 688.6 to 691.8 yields 0.09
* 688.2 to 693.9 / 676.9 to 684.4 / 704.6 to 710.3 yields 0.03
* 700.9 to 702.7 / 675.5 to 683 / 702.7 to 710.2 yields -0.08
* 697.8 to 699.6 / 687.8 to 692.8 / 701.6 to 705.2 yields -0.06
